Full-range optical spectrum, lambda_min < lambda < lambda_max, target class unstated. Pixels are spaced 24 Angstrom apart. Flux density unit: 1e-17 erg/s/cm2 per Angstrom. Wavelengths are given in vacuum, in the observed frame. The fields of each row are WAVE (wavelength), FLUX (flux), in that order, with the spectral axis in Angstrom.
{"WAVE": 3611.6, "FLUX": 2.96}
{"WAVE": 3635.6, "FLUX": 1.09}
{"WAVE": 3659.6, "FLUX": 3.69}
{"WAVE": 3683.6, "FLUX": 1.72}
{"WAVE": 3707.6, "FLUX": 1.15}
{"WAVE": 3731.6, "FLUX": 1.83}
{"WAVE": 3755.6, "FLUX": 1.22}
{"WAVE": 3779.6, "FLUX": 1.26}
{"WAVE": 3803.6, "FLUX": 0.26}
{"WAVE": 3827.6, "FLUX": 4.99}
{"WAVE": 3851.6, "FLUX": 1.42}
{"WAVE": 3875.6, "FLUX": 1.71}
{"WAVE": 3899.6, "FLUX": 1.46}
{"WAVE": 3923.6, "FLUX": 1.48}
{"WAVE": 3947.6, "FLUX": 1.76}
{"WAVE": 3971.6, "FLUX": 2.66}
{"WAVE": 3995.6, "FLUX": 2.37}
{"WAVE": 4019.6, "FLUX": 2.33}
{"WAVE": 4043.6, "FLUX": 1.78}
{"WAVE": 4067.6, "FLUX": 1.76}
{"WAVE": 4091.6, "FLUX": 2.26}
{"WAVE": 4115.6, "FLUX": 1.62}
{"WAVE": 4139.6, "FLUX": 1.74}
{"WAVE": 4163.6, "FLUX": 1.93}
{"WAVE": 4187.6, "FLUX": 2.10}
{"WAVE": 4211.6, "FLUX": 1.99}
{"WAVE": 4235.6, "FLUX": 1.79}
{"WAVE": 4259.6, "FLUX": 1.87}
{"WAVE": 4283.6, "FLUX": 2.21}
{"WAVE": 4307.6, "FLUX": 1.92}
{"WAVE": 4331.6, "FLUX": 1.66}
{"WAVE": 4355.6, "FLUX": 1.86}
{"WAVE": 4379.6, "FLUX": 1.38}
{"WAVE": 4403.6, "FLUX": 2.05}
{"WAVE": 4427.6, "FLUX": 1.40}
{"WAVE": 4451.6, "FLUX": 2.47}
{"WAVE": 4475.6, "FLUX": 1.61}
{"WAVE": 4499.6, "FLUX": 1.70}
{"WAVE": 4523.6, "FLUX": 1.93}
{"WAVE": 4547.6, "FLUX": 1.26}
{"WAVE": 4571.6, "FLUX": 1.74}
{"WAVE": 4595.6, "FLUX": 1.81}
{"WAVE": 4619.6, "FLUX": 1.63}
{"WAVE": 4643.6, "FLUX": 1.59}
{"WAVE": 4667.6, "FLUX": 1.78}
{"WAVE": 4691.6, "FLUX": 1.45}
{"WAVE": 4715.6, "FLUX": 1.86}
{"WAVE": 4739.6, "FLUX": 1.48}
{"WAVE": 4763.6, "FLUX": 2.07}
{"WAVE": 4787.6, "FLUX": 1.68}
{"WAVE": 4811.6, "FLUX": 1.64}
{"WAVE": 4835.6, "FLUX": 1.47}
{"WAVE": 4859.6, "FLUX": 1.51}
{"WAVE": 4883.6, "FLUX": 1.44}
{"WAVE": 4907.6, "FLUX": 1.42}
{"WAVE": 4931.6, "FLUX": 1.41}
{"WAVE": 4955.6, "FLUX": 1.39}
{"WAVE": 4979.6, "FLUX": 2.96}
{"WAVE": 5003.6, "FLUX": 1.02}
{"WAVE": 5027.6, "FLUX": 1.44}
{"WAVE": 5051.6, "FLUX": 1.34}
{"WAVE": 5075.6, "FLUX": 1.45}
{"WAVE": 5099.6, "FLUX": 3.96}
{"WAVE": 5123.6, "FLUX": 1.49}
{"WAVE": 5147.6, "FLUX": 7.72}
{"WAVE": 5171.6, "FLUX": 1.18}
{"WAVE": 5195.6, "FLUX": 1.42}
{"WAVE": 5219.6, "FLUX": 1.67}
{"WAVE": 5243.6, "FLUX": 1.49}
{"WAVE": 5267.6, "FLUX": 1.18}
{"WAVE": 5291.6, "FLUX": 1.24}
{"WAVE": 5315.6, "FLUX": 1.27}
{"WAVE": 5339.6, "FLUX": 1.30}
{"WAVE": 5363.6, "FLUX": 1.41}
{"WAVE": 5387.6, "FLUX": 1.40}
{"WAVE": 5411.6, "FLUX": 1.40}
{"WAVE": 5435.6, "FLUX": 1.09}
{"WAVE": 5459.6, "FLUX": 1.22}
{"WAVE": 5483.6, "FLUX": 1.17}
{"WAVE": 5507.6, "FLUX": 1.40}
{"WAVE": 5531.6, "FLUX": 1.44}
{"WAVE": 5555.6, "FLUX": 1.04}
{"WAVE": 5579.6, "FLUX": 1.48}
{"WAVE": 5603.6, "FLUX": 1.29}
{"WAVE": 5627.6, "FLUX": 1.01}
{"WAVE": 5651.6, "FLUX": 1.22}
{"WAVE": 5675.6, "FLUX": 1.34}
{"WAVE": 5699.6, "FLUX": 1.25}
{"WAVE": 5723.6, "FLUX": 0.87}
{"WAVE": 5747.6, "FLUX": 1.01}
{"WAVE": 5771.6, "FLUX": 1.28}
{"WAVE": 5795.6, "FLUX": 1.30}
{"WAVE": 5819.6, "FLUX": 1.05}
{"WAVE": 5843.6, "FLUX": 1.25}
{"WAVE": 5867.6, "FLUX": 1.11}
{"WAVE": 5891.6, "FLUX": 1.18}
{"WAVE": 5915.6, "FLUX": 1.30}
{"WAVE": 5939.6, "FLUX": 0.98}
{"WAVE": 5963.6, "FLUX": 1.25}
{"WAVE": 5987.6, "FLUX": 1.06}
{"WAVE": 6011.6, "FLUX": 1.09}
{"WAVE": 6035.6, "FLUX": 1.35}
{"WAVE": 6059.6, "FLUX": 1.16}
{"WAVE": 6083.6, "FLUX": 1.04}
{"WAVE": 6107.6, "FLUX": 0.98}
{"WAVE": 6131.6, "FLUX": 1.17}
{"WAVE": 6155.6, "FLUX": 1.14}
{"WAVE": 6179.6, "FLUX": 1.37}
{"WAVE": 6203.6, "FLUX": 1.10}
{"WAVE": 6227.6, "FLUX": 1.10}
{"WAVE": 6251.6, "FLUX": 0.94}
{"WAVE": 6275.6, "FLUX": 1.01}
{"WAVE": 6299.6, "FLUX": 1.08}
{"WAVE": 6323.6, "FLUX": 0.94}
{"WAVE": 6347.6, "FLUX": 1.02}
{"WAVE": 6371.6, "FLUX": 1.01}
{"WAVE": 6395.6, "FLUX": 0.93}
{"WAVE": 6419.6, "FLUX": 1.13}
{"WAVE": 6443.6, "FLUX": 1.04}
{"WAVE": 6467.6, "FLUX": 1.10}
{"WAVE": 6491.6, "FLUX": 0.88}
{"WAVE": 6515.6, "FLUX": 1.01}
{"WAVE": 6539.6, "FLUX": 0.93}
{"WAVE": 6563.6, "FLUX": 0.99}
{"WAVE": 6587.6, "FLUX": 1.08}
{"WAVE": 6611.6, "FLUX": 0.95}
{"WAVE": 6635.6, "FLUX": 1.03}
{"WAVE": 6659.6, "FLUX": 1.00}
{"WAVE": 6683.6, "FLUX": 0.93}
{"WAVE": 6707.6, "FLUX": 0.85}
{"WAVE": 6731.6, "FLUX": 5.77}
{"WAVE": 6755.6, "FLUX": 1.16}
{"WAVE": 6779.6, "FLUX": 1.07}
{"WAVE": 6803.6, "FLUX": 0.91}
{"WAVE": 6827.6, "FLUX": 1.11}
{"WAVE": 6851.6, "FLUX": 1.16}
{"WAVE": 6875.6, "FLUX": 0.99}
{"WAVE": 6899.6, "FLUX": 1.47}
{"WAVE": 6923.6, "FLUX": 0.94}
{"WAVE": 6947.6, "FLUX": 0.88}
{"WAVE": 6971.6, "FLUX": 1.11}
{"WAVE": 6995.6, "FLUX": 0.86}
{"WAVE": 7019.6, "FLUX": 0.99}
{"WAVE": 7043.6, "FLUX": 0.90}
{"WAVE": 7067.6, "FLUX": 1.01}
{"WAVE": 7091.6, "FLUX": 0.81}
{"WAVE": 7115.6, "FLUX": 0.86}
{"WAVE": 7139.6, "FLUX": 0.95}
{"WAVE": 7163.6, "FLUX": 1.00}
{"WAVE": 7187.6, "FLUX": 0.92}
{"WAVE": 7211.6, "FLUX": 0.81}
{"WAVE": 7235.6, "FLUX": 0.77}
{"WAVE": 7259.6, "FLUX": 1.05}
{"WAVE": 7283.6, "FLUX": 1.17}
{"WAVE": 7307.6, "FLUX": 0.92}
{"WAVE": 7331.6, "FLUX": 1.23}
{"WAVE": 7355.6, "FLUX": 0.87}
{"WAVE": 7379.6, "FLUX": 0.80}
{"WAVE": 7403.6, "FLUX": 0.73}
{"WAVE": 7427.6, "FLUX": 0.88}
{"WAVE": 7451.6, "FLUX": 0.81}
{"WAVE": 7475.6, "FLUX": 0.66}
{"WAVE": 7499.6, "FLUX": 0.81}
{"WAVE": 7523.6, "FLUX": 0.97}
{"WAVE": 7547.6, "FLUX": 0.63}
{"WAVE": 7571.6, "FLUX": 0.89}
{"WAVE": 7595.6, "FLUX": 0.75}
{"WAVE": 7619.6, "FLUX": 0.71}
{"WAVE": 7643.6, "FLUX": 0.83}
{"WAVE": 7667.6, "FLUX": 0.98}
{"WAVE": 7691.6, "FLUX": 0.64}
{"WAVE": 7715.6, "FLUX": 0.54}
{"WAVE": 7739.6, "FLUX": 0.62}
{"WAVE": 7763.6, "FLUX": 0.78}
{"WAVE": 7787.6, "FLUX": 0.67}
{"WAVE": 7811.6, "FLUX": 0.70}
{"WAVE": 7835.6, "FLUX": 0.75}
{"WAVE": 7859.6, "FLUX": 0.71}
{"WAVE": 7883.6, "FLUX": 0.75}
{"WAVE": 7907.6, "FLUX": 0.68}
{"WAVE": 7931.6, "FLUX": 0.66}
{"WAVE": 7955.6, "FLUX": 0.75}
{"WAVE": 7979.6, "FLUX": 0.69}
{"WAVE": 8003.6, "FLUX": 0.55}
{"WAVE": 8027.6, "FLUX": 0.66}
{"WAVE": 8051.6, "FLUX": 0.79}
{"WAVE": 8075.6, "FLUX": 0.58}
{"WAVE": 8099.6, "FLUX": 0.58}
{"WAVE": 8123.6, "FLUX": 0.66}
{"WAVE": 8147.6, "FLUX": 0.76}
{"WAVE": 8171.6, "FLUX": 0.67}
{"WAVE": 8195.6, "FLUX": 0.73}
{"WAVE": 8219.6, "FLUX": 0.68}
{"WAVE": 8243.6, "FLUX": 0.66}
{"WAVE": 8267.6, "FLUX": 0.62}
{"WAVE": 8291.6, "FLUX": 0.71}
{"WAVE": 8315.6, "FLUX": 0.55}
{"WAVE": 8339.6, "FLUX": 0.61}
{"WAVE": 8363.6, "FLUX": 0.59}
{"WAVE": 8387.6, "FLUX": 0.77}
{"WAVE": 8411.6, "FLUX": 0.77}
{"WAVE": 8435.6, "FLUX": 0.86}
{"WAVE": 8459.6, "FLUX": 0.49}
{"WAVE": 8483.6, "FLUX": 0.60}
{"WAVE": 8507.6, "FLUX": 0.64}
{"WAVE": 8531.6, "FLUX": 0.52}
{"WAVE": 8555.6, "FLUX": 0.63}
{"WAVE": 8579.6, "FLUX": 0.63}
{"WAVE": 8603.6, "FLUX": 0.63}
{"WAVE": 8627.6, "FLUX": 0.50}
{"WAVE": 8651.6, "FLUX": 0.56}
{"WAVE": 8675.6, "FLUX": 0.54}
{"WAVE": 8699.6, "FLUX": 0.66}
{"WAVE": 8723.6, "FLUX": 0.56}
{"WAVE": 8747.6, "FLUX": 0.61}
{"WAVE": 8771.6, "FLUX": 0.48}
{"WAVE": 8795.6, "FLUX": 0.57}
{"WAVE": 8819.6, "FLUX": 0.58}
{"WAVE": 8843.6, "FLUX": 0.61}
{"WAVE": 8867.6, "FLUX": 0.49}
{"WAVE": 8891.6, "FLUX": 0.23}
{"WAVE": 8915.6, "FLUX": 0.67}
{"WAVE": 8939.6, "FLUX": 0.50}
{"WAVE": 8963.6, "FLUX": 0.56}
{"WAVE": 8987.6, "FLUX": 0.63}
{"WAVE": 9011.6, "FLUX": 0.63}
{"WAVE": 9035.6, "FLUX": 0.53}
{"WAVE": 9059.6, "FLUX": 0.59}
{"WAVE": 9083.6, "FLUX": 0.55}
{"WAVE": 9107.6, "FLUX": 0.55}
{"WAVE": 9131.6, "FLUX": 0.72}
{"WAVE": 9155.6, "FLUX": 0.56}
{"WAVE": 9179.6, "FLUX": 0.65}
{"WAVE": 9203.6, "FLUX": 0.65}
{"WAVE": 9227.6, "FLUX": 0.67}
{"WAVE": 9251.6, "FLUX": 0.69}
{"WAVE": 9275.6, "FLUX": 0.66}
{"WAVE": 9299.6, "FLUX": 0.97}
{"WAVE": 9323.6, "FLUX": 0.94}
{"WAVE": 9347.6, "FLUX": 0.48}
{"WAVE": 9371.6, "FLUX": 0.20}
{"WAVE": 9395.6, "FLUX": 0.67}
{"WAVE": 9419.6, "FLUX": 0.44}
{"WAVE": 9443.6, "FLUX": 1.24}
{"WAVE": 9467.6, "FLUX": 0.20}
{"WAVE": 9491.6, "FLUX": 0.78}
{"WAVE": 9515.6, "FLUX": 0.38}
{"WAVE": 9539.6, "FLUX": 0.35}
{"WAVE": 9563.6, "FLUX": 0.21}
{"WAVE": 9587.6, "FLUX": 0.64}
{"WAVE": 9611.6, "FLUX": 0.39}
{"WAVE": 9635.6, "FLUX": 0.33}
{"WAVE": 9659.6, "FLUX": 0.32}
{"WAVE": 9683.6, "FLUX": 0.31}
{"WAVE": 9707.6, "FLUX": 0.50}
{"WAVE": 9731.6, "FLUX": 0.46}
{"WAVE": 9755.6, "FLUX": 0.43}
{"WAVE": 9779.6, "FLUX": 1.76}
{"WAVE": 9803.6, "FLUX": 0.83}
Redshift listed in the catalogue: 0.03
